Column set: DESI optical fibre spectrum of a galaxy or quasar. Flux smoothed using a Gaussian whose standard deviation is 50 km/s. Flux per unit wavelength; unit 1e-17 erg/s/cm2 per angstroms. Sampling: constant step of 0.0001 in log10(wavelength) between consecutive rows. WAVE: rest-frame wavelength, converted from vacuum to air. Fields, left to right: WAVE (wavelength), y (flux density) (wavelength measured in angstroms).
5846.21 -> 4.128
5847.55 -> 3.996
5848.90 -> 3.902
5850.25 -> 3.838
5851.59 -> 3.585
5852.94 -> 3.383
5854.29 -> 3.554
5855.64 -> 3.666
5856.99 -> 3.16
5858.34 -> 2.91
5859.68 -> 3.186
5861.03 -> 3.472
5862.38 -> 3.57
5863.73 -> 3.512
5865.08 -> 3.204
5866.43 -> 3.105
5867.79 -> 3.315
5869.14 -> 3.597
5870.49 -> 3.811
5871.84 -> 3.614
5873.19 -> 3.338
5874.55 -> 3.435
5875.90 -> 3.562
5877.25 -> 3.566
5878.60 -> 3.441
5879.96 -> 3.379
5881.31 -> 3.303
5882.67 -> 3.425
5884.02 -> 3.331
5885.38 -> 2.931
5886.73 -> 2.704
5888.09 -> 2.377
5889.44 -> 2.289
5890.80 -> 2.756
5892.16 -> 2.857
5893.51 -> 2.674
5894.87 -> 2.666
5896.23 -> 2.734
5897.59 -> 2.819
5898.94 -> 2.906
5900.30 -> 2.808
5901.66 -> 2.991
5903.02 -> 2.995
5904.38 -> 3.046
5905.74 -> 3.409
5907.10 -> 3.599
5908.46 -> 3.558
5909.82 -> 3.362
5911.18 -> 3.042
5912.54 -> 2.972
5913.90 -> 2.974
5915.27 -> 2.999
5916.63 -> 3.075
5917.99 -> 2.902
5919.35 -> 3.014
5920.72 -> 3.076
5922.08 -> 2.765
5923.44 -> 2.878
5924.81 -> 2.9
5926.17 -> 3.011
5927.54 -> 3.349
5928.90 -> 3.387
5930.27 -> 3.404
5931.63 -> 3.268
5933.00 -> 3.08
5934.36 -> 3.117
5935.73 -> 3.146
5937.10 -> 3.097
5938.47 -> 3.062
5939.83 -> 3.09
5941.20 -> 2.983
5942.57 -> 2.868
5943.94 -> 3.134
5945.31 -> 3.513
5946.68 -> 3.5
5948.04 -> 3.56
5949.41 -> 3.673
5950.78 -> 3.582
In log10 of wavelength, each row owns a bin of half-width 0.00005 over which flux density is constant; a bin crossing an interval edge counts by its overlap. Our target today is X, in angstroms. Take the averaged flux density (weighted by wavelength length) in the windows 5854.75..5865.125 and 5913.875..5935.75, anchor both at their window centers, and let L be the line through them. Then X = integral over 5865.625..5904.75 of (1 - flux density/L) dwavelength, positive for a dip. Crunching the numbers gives 1.8 angstroms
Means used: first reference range 3.35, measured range 3.1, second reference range 3.08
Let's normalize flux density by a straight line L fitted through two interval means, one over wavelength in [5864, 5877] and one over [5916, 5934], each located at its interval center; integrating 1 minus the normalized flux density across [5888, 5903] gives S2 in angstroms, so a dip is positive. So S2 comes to 2.5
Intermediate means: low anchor 3.45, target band 2.74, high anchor 3.09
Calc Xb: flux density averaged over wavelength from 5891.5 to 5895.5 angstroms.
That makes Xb 2.74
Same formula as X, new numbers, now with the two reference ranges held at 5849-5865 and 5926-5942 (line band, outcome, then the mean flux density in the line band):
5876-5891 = 1.2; 3.07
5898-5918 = 0.9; 3.11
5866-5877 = -0.3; 3.48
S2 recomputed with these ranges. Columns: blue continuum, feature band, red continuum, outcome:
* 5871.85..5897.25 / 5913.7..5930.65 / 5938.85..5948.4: 0.58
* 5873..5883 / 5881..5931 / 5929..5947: 4.58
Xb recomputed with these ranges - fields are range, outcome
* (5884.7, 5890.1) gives 2.58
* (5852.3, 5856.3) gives 3.53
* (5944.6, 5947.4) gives 3.51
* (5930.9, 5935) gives 3.16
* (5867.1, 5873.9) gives 3.53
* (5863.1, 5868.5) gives 3.28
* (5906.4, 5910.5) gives 3.51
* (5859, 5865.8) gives 3.39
